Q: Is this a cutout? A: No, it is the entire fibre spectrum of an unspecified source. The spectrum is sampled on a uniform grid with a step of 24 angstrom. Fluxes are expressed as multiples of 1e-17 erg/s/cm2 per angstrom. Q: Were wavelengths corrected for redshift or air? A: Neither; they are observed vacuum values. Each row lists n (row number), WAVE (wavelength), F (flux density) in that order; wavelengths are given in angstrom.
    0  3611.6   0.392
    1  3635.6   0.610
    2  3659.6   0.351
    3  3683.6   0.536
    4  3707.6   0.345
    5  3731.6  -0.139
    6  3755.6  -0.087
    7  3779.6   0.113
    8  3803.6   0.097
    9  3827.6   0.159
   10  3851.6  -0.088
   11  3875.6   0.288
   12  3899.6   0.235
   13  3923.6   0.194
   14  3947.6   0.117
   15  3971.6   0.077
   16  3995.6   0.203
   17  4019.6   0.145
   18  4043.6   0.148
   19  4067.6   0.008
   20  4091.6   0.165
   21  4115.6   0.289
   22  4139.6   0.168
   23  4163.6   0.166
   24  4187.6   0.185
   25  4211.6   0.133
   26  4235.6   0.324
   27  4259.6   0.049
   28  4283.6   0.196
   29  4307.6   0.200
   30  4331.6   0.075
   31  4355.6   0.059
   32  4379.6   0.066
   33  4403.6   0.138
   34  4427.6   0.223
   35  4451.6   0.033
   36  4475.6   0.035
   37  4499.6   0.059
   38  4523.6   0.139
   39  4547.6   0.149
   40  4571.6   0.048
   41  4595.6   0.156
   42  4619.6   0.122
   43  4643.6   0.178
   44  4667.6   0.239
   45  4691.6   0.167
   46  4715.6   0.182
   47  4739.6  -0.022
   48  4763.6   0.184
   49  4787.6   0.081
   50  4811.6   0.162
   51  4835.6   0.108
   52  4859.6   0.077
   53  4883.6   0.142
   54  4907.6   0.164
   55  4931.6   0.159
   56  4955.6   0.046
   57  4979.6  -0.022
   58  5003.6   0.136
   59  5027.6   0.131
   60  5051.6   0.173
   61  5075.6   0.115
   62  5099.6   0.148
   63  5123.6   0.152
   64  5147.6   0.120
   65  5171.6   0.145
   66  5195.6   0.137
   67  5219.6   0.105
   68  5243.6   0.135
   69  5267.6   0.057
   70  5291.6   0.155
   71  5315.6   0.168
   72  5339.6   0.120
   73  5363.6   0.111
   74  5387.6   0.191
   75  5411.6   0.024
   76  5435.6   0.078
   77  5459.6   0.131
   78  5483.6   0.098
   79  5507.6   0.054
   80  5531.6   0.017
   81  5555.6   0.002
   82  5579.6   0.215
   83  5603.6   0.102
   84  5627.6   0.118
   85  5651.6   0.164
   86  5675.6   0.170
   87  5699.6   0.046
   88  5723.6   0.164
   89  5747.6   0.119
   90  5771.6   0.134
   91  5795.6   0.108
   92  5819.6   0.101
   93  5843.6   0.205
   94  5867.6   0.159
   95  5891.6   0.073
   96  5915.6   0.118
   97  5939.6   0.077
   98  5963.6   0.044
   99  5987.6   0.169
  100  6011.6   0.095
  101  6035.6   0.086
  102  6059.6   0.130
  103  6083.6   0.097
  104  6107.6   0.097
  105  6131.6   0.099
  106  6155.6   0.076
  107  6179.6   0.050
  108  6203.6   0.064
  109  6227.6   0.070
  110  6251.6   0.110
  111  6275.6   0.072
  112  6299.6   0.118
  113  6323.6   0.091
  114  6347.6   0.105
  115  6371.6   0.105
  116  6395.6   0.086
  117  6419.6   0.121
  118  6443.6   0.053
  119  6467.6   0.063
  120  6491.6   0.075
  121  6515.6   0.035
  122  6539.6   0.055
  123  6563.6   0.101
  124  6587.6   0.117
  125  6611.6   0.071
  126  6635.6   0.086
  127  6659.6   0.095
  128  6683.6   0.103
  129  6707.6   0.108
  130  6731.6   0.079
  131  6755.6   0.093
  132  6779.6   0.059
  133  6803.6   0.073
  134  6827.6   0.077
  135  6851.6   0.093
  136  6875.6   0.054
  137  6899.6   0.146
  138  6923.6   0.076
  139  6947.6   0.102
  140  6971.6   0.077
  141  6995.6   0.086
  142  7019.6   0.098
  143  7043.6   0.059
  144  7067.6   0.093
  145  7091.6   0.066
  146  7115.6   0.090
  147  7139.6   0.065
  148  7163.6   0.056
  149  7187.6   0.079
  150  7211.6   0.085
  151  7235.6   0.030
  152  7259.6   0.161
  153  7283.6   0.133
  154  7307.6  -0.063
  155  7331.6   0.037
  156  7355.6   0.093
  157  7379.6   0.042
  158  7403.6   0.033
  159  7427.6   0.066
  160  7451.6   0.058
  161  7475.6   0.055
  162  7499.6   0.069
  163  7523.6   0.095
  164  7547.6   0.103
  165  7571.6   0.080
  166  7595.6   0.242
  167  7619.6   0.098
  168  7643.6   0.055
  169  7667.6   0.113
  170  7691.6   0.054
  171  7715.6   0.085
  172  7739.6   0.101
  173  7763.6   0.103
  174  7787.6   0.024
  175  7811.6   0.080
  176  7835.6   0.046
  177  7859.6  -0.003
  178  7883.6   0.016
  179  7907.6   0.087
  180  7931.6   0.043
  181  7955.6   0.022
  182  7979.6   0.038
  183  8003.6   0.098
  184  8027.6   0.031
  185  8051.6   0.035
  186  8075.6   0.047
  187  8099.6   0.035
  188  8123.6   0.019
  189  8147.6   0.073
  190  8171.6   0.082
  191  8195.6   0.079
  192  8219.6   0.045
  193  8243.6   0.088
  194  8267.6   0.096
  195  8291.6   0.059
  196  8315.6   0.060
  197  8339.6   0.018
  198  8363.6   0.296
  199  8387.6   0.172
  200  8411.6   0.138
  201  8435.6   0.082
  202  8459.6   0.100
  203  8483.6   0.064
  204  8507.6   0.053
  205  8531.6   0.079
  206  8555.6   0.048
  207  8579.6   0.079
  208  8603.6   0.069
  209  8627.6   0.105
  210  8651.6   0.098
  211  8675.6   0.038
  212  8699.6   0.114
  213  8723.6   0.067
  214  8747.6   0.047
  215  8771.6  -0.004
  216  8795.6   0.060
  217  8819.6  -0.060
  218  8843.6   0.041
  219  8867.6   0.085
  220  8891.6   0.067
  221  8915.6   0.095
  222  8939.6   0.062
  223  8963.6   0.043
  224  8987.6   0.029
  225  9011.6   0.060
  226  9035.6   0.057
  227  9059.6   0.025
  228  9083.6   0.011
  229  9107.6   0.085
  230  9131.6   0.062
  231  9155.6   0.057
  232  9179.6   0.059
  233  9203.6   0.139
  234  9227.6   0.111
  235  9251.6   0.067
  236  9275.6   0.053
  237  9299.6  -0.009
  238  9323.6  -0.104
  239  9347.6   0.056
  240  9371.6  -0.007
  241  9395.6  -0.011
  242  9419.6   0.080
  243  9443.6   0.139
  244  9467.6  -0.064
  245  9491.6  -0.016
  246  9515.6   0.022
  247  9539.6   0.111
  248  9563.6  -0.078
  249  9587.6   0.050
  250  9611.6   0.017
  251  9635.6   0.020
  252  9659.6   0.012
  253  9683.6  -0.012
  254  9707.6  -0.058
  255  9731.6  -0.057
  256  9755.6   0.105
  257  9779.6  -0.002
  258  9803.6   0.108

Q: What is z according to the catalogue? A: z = 1.25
